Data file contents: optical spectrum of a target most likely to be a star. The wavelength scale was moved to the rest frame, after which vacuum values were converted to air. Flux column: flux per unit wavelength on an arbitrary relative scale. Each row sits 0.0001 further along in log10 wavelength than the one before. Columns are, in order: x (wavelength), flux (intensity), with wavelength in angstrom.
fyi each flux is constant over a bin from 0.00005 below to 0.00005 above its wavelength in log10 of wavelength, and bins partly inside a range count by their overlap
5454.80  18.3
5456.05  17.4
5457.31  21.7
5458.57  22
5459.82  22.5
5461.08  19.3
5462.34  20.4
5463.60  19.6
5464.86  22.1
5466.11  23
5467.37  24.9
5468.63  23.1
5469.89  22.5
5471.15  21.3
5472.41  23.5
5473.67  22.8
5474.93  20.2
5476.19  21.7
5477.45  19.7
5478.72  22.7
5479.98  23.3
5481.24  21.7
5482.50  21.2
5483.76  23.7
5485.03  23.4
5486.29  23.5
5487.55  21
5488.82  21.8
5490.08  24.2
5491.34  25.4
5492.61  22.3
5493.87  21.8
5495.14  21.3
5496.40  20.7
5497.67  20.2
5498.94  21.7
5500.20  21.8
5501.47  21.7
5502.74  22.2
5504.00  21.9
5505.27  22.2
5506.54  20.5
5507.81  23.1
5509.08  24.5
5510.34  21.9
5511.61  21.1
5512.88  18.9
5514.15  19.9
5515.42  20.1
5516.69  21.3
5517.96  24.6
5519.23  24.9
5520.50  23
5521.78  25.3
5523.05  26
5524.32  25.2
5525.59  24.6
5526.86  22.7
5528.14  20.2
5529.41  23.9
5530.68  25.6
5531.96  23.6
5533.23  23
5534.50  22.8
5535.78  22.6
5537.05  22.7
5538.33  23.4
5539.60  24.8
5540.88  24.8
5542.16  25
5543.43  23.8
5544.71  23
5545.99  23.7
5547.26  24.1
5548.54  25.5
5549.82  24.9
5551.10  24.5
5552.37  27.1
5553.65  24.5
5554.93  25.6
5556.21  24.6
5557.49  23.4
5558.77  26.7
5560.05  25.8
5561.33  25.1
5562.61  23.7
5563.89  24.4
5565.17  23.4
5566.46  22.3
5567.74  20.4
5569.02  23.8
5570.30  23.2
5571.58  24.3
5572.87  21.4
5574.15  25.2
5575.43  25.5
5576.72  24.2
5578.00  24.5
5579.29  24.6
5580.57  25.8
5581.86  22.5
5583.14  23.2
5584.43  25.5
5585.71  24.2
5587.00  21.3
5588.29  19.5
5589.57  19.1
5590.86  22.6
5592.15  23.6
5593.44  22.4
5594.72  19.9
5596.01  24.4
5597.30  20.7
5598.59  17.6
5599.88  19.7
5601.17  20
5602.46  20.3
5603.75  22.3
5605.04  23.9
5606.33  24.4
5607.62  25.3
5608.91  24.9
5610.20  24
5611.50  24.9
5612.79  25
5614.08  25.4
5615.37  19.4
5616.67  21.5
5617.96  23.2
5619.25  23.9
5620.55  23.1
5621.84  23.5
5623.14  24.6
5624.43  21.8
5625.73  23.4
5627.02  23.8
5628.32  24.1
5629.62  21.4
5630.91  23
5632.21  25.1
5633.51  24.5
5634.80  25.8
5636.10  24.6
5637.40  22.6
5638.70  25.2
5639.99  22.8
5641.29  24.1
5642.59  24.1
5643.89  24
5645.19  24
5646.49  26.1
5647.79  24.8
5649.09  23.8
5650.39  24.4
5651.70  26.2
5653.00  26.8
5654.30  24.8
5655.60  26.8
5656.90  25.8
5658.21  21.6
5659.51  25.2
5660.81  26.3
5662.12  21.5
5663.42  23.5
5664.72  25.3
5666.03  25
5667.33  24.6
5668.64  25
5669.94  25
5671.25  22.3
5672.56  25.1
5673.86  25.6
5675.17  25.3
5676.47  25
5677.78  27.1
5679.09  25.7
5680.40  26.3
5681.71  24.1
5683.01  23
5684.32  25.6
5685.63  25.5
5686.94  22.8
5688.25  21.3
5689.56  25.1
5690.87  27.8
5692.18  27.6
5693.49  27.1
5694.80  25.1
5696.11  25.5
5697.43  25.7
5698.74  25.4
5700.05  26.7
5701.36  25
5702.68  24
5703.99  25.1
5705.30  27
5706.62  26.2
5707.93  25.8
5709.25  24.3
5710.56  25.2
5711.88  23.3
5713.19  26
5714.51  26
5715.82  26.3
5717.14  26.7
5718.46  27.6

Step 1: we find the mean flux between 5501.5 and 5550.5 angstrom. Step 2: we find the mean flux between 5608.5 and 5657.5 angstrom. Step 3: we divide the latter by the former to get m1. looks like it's 1.0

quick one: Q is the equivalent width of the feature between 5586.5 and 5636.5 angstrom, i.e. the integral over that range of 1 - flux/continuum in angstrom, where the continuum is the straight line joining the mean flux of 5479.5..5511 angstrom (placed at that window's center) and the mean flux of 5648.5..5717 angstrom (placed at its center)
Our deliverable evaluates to 2.7 angstrom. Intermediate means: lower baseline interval 22.3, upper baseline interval 25.1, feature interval 22.8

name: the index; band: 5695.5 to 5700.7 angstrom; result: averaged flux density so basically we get 25.8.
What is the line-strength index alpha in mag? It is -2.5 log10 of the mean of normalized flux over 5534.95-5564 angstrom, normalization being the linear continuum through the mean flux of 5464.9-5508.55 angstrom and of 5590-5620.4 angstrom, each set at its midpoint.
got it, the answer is -0.10 mag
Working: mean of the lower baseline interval 22.2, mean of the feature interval 24.5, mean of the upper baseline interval 22.6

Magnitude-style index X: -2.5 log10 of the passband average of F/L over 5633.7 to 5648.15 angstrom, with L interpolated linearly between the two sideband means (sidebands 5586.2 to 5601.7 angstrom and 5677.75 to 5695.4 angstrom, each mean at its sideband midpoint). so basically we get -0.058 mag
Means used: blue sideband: 20.9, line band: 24.4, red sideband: 25.2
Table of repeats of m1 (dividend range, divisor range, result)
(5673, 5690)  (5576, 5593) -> 1.07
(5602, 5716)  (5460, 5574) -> 1.07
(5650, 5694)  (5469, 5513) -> 1.13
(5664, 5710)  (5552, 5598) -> 1.07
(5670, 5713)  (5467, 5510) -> 1.13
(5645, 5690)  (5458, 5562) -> 1.08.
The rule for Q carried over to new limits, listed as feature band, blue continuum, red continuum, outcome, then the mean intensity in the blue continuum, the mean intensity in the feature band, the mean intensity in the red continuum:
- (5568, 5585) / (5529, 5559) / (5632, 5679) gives 0.3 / 24.3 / 24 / 24.7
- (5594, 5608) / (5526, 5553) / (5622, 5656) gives 1.5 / 23.9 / 21.6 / 24.3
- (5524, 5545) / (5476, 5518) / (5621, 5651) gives -1.1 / 21.9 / 23.6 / 24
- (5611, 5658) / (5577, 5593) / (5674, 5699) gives 0.1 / 23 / 24.1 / 25.3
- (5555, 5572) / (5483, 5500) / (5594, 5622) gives -1.1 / 22.4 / 24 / 22.6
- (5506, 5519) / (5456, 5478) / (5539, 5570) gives 0.8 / 21.7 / 21.7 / 24.4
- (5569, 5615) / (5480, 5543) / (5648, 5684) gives 1.6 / 22.7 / 23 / 24.9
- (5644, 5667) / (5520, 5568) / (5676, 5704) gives 0.2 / 24.1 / 24.8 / 25.3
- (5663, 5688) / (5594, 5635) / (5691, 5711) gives 0.1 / 22.9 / 24.8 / 25.8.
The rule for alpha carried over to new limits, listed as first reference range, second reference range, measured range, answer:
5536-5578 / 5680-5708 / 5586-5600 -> 0.16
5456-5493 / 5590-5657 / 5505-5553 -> -0.04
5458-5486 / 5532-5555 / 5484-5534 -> 0.03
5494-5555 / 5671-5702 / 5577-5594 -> 0.04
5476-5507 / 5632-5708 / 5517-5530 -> -0.06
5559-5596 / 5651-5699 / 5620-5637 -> 0.02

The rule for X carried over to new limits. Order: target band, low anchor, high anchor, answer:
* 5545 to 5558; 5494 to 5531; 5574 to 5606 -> -0.11 mag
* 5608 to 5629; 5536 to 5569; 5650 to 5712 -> 0.05 mag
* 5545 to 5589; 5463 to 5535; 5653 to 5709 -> -0.03 mag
